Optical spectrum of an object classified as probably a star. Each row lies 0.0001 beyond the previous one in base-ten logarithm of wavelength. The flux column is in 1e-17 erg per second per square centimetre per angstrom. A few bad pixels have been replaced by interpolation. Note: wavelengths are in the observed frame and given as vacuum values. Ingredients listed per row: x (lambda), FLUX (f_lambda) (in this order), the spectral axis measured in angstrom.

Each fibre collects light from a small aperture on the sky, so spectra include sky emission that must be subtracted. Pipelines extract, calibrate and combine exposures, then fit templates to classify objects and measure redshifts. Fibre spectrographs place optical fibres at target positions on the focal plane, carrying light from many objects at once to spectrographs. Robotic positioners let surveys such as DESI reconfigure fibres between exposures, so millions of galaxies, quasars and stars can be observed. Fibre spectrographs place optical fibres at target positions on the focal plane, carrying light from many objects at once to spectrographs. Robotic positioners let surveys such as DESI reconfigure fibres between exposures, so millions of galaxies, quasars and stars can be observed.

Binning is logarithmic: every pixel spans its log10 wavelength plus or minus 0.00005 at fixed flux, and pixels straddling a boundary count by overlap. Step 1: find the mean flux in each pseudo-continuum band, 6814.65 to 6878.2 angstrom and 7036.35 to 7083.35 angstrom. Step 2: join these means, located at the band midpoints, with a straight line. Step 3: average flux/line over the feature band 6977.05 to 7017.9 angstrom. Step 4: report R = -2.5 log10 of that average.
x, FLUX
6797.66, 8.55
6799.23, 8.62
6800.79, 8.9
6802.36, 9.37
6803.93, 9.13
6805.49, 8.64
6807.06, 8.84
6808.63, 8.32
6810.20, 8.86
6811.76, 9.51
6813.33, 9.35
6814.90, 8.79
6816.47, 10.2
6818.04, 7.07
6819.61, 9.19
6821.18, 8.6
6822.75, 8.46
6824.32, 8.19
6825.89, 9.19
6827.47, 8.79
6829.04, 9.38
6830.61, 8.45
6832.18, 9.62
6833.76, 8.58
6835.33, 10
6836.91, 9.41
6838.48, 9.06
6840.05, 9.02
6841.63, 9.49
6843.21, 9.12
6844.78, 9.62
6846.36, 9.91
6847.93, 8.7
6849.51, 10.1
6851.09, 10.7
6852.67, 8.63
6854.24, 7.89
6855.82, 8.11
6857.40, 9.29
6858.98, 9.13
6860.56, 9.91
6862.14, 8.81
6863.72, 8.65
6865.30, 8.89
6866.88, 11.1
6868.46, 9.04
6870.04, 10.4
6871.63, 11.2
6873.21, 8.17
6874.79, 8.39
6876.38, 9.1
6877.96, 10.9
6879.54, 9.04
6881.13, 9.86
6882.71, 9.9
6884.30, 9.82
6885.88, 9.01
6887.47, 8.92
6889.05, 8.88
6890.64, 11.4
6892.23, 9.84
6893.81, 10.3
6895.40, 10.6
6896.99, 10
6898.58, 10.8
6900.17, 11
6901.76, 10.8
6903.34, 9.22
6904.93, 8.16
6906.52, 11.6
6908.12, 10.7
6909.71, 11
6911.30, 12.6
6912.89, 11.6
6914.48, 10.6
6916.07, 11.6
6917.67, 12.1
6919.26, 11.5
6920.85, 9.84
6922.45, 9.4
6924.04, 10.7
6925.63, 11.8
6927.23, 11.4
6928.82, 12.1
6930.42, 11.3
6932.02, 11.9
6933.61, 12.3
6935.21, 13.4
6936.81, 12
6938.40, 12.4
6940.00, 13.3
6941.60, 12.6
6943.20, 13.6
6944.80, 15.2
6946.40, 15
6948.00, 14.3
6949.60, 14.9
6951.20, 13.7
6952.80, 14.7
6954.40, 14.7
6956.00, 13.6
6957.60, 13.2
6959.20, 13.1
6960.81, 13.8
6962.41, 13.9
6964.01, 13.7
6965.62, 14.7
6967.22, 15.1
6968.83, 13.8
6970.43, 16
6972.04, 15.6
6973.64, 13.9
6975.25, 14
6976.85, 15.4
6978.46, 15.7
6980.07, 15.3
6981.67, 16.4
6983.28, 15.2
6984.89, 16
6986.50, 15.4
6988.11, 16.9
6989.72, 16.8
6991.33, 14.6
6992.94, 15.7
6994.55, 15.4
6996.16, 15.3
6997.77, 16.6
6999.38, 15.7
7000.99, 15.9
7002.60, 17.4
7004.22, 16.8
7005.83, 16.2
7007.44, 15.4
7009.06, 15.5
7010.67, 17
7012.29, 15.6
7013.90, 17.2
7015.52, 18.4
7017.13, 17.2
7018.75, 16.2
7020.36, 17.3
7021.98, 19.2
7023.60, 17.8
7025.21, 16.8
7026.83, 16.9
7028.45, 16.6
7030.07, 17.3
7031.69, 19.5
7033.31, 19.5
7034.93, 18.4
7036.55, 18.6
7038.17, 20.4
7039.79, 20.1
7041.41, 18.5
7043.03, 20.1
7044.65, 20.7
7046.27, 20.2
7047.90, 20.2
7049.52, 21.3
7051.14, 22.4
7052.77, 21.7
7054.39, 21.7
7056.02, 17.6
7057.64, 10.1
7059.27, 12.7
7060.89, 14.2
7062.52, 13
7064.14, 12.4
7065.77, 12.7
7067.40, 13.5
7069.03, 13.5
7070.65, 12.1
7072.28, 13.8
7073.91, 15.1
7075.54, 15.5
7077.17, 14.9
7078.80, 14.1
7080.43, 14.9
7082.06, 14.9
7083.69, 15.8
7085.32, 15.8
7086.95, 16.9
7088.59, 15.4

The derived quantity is -0.12 mag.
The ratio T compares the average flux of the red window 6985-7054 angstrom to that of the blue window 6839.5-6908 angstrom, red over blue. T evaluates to 1.8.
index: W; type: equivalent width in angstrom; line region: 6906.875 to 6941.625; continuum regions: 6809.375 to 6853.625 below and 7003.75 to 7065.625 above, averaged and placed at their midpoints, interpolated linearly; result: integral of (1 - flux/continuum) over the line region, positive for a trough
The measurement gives 3.7 angstrom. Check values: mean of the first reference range 9.14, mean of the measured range 11.6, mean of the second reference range 17.6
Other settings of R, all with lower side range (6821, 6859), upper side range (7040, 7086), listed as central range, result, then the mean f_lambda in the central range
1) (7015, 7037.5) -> -0.18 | 17.8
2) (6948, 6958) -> -0.12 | 14.2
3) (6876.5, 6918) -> 0.06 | 10.4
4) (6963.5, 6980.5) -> -0.12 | 14.8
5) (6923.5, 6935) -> 0.02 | 11.8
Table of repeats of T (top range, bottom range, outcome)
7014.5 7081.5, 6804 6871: 1.86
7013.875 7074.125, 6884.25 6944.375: 1.55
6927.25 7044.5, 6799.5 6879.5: 1.71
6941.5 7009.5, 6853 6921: 1.51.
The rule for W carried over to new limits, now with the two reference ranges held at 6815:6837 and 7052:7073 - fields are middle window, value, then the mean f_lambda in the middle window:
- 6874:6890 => 1.3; 9.4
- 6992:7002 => -2.2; 15.8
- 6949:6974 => -4.4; 14.3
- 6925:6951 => -3.2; 13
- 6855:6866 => 0.9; 8.97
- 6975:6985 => -2.3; 15.5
